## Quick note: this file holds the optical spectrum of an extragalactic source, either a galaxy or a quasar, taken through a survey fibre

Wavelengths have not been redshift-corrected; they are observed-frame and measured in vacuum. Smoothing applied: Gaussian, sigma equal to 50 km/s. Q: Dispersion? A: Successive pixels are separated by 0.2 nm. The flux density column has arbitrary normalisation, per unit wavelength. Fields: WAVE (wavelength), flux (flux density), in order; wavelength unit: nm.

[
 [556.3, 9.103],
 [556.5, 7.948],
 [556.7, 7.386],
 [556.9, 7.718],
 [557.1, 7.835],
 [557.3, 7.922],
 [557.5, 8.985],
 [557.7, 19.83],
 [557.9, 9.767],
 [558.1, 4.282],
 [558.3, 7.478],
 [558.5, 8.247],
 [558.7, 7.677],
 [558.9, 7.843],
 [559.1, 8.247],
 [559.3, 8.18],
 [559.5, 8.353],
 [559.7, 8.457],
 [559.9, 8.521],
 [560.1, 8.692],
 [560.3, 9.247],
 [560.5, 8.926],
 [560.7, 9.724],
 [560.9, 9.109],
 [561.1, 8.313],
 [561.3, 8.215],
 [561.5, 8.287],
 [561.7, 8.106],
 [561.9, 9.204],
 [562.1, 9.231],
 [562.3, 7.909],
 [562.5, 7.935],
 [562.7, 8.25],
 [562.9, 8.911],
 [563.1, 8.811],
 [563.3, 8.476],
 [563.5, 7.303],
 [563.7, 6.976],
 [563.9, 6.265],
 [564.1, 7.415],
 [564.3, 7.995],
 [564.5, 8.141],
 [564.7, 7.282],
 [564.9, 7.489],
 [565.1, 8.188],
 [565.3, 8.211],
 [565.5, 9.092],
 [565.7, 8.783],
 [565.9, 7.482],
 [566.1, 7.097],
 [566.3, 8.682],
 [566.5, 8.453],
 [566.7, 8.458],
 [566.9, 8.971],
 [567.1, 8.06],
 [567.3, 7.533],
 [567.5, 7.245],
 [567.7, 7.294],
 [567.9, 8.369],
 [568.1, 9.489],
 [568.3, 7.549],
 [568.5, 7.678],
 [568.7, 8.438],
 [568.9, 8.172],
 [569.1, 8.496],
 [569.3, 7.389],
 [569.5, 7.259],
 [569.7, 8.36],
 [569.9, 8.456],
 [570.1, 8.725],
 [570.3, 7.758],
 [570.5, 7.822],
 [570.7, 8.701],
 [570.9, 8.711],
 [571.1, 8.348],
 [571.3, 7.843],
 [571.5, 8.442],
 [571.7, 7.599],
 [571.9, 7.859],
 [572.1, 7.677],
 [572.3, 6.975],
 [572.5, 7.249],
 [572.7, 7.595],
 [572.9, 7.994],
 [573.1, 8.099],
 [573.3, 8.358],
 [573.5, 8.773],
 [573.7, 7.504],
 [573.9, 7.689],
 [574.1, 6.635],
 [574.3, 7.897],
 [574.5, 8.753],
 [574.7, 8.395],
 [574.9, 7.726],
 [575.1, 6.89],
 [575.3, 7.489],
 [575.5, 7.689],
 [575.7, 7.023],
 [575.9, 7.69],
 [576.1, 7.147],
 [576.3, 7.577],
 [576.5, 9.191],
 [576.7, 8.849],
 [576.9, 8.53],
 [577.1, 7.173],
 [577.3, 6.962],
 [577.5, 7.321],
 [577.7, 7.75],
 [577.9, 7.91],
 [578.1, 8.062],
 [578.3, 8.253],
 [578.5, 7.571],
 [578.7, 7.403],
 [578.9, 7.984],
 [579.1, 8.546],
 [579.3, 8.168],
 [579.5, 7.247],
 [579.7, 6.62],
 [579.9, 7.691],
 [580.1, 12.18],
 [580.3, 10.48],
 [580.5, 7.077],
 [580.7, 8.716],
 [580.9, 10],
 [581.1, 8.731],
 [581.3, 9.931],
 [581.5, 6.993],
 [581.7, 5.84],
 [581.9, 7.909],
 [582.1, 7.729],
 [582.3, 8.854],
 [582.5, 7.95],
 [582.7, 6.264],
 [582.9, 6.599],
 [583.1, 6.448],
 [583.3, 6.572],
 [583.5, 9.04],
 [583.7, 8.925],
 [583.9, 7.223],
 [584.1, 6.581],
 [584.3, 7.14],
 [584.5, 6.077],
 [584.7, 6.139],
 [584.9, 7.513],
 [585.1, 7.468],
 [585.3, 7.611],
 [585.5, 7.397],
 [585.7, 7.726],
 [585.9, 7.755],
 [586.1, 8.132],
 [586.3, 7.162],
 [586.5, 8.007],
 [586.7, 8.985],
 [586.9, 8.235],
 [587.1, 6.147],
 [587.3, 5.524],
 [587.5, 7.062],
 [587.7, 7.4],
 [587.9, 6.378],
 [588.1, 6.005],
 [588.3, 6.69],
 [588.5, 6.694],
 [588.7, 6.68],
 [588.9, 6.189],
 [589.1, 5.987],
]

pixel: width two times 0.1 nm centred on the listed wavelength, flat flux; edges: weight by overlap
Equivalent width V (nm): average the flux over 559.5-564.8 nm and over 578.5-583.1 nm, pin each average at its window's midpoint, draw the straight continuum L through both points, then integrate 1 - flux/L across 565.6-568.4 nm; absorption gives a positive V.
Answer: 0.05 nm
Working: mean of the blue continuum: 8.3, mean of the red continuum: 8.08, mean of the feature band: 8.1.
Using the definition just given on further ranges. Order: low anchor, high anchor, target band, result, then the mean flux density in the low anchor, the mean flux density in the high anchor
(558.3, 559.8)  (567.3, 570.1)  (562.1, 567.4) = 0.02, 8.1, 8.02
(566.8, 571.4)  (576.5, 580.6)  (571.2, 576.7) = 0.22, 8.12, 8.12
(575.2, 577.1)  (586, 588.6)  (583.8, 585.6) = 0.07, 7.87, 7.11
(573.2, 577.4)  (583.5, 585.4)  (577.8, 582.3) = -0.42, 7.81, 7.28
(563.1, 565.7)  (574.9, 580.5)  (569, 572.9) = -0.04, 7.82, 7.96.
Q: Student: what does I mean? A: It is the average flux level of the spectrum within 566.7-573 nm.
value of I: 8.01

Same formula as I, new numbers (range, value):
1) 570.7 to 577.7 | 7.83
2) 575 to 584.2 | 7.89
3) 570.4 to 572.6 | 7.93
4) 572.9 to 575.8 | 7.79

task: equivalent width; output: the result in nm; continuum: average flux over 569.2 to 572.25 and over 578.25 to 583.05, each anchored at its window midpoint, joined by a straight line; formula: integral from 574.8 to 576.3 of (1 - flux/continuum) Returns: 0.13 nm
